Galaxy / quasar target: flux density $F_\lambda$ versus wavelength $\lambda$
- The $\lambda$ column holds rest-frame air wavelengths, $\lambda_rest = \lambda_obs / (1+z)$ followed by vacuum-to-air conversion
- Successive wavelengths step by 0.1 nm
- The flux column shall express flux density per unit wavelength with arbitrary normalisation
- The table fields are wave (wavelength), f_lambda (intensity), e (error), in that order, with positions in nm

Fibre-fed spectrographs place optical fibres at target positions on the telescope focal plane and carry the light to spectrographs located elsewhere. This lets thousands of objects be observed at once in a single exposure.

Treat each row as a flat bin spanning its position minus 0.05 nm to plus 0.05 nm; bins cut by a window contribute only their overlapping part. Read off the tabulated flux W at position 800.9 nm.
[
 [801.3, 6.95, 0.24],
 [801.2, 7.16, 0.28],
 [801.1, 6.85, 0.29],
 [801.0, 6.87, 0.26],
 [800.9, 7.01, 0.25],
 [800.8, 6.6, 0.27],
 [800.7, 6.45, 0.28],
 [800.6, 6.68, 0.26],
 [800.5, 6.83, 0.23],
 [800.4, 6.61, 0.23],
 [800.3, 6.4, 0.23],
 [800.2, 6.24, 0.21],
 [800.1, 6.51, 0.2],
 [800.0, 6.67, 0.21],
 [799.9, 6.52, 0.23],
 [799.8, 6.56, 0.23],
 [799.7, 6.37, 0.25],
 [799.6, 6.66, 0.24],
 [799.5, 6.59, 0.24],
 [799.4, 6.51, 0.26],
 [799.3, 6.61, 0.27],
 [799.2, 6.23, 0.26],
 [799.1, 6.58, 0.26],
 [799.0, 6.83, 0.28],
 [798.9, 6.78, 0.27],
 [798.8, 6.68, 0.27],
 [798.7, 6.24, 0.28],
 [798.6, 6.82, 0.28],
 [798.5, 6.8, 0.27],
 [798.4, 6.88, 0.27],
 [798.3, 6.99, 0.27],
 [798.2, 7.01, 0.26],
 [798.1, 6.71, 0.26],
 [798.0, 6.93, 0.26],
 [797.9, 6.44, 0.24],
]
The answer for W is 7.01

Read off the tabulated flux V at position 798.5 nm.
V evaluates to 6.8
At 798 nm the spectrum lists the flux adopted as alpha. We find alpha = 6.93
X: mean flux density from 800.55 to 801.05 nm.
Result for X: 6.72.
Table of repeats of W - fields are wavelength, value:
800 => 6.67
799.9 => 6.52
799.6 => 6.66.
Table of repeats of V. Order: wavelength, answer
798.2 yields 7.01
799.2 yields 6.23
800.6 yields 6.68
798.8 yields 6.68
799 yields 6.83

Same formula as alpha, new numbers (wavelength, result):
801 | 6.87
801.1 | 6.85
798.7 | 6.24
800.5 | 6.83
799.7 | 6.37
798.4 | 6.88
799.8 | 6.56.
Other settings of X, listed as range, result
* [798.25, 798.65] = 6.87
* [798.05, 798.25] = 6.86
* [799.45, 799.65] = 6.62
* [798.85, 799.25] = 6.6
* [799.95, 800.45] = 6.49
